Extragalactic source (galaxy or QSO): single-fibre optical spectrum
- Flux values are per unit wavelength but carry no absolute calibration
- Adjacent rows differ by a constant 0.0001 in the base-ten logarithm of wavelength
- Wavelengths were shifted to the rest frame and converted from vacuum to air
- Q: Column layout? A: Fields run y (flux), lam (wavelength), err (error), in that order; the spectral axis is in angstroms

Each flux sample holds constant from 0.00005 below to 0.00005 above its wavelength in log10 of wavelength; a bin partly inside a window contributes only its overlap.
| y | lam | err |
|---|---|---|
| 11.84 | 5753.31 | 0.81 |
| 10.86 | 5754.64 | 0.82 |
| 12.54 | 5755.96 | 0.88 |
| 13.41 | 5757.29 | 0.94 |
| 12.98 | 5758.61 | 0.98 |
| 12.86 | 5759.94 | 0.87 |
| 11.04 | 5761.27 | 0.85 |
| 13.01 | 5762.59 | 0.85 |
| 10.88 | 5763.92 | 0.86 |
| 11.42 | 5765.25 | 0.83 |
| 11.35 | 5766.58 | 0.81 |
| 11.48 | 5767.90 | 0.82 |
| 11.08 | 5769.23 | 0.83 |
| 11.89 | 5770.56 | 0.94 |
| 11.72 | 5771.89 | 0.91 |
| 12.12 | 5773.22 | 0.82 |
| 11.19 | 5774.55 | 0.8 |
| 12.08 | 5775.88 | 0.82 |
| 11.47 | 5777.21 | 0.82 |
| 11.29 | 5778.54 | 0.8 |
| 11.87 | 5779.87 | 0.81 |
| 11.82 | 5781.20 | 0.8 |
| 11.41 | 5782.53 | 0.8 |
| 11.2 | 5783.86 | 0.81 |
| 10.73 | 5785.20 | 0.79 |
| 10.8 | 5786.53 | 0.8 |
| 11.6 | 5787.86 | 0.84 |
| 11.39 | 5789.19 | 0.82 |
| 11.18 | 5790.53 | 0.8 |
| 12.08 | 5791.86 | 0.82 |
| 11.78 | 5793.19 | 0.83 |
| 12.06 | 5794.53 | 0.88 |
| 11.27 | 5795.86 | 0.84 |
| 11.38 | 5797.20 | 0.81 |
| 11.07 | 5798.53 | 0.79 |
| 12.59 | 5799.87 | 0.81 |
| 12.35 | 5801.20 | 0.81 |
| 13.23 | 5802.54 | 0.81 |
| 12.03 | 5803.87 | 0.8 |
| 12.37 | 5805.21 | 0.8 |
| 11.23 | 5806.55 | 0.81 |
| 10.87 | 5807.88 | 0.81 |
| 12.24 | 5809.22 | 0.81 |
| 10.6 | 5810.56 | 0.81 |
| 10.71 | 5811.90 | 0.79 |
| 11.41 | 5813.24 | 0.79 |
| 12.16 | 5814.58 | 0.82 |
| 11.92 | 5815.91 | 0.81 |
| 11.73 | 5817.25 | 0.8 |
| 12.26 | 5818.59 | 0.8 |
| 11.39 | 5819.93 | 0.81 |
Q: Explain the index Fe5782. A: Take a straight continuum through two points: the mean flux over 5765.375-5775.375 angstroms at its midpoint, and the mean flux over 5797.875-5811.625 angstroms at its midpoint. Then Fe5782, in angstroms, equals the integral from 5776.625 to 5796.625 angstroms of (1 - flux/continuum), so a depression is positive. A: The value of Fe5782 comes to 0.37 angstroms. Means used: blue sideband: 11.5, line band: 11.5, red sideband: 11.8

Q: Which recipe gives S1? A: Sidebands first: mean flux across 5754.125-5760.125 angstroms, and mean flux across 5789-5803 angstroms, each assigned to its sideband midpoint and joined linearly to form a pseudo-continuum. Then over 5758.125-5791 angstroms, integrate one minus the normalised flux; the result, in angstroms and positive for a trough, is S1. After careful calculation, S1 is 1.7 angstroms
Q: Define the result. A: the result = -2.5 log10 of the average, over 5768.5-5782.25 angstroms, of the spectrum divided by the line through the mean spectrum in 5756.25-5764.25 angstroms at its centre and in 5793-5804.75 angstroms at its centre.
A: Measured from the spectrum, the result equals 0.06 mag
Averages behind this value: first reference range 12.4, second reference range 12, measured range 11.6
